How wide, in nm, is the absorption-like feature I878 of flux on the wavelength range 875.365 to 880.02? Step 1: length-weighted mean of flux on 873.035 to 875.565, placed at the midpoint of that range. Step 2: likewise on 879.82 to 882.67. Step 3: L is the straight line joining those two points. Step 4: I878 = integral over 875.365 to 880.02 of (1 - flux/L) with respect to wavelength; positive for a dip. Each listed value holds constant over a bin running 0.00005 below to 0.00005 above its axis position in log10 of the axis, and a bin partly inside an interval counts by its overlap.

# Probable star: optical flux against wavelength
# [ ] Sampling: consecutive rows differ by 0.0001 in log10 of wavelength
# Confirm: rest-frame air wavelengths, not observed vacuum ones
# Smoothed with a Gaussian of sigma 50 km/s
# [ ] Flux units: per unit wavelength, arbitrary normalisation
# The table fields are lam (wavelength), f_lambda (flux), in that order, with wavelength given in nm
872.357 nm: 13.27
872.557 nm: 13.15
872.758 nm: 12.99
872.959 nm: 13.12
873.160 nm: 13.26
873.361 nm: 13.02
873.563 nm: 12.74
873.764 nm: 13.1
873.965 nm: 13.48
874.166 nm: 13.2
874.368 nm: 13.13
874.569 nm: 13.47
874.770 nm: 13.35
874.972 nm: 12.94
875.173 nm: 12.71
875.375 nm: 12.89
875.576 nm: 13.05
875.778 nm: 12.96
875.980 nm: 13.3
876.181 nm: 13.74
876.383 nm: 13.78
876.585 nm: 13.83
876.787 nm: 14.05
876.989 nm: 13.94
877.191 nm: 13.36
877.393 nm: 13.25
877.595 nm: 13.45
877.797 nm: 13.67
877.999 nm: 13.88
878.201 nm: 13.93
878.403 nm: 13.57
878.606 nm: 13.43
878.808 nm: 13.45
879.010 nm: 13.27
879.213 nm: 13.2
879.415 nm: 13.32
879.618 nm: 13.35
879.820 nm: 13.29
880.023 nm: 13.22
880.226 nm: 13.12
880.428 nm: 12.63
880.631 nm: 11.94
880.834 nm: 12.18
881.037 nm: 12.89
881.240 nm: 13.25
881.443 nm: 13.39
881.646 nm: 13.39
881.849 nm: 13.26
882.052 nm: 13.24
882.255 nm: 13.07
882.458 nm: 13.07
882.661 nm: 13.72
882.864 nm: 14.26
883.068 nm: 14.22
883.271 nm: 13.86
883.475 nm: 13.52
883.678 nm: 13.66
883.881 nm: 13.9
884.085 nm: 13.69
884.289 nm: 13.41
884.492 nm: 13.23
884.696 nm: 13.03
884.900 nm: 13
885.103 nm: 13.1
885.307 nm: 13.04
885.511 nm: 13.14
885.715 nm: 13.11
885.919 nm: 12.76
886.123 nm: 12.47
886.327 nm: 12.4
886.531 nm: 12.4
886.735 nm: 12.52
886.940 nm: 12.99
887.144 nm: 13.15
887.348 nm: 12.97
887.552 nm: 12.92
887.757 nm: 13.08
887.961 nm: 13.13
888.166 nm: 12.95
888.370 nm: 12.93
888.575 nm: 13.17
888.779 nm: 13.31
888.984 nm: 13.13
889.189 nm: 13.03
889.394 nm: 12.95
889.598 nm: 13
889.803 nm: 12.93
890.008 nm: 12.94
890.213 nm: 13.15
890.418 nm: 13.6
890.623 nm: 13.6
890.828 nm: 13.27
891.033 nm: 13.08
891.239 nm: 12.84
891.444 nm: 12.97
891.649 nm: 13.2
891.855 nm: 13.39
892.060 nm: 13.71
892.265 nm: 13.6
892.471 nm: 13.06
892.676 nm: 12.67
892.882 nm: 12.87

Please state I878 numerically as -0.151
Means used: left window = 13.1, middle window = 13.5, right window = 13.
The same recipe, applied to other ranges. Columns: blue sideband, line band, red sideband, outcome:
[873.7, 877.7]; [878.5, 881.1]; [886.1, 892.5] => 0.047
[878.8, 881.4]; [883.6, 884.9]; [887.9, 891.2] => -0.039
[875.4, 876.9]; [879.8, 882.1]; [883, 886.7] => 0.063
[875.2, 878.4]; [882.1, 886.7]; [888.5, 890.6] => 0.011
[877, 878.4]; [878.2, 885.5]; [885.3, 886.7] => -0.071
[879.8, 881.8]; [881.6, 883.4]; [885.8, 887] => -0.106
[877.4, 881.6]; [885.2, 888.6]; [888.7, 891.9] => 0.073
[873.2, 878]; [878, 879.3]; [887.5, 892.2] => -0.021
